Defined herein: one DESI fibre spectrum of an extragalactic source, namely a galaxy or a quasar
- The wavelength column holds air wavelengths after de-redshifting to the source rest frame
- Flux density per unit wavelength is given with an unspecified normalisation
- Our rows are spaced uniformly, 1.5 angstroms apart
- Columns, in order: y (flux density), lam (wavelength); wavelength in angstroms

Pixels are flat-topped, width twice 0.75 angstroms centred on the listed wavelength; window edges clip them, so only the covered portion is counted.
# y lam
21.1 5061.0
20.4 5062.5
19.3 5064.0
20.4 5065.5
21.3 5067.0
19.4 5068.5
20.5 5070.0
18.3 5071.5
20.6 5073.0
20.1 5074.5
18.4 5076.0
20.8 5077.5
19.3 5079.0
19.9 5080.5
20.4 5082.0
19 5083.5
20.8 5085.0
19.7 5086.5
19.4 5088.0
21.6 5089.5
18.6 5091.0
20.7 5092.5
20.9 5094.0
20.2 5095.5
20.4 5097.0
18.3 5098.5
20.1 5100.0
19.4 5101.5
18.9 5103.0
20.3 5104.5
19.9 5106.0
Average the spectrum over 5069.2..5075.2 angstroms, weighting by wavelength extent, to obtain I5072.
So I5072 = 19.9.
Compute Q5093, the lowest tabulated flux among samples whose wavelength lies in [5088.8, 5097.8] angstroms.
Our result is 18.6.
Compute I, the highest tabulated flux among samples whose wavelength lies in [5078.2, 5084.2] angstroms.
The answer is 20.4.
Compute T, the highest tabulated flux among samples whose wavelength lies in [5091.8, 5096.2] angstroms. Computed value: 20.9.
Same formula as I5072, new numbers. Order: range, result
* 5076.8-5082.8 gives 20.1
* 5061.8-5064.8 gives 19.8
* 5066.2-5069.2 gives 20.4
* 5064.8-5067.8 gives 20.8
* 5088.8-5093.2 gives 20.3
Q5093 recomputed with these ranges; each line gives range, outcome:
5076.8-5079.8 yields 19.3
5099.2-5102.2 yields 19.4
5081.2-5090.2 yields 19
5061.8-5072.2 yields 18.3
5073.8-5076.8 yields 18.4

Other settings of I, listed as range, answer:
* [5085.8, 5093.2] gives 21.6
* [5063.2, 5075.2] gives 21.3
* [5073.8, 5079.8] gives 20.8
